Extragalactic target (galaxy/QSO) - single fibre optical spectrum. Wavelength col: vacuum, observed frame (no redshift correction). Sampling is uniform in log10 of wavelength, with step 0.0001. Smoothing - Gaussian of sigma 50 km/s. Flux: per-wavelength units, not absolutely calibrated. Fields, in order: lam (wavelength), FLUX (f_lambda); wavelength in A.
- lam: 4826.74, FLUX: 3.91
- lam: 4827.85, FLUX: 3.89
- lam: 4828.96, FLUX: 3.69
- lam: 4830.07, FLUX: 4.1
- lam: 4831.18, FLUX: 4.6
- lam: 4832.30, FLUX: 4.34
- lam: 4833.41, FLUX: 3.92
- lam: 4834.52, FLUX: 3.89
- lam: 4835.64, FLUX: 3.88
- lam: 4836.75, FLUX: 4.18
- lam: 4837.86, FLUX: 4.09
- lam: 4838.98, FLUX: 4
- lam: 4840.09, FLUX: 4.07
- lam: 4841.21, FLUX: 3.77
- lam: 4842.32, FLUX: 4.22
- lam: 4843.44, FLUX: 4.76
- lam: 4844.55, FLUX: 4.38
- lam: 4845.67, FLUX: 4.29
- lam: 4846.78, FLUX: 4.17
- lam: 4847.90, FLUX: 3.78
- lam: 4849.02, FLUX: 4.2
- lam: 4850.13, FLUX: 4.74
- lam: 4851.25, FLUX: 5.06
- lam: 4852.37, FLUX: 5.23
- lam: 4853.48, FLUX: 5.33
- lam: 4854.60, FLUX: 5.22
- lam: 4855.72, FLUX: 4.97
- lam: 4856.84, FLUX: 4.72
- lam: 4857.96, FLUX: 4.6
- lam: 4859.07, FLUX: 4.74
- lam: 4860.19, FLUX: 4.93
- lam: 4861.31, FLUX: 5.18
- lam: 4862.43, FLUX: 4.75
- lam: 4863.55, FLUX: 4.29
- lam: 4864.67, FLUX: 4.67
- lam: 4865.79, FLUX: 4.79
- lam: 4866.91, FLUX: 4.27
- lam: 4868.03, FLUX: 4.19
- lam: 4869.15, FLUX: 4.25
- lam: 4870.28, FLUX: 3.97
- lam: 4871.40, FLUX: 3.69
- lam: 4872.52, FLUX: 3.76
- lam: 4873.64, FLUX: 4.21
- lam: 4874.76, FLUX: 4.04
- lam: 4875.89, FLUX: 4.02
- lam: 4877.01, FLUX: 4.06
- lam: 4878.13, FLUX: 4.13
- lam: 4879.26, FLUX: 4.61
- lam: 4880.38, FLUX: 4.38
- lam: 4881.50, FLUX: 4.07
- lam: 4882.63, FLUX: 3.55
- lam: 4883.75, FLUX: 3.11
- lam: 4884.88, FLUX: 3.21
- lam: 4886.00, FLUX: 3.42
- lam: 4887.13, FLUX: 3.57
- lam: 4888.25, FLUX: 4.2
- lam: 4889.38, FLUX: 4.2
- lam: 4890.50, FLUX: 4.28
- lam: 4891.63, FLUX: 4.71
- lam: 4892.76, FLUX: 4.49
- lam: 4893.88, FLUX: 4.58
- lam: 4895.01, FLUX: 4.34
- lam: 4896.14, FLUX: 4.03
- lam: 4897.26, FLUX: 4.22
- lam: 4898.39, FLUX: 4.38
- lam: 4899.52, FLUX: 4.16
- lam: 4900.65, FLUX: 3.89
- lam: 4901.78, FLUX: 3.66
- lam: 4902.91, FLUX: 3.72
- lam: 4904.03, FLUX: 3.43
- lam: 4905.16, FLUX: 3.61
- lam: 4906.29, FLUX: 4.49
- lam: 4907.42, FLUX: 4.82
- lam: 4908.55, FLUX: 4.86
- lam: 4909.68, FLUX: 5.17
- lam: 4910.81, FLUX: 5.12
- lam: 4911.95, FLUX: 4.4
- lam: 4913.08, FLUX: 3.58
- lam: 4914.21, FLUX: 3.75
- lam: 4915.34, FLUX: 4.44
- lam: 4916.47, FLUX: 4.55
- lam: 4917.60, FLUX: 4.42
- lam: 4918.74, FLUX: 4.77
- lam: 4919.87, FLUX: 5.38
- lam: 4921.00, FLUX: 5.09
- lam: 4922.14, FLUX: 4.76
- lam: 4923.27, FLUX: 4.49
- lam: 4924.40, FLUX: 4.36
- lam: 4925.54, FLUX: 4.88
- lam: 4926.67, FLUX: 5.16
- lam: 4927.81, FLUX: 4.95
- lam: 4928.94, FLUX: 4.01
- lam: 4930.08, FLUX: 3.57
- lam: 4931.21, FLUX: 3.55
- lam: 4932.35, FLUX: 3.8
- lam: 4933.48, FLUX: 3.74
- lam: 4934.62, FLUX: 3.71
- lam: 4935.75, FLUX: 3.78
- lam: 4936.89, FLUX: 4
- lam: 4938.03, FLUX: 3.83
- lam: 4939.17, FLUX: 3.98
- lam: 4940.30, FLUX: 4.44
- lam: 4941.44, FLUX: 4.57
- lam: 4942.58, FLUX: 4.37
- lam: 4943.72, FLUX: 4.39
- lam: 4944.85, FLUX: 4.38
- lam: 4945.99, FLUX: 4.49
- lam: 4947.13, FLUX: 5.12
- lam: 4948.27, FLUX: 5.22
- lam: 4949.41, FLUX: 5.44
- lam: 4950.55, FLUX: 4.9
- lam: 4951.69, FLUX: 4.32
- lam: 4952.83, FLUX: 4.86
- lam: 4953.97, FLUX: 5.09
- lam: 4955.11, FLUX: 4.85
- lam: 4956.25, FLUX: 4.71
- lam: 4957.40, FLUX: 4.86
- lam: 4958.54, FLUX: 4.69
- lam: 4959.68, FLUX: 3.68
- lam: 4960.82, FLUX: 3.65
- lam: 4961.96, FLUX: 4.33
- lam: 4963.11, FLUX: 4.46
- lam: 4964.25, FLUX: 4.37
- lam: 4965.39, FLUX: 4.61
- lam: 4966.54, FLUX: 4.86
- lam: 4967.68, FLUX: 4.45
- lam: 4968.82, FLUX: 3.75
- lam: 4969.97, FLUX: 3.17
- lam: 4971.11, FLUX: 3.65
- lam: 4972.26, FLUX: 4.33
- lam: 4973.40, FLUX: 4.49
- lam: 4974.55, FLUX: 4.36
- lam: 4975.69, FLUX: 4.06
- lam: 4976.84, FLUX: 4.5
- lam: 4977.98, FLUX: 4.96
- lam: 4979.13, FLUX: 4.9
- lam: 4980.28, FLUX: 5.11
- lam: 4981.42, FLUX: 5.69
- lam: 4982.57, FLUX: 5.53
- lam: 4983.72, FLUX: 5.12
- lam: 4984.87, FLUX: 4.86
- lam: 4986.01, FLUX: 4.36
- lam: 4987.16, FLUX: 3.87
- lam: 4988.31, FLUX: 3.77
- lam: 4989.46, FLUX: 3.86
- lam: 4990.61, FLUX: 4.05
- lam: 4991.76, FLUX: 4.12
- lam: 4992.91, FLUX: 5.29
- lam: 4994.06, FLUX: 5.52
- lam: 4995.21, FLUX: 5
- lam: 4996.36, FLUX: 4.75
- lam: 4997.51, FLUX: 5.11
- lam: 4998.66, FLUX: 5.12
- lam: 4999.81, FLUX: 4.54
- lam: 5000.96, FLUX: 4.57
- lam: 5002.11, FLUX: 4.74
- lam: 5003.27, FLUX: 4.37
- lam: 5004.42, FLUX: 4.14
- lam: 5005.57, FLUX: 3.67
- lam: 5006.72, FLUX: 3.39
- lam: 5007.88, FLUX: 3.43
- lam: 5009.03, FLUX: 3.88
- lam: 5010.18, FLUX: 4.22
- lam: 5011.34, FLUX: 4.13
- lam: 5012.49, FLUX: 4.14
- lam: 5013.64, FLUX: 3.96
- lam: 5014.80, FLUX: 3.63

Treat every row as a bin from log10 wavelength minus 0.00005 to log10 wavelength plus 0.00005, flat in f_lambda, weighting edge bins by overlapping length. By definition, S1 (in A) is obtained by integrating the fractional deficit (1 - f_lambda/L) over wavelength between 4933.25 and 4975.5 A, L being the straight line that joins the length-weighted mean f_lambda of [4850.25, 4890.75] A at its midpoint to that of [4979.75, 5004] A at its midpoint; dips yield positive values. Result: 2.1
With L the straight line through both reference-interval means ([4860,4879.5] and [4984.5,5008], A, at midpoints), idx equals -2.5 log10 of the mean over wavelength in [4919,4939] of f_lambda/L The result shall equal 0.02 mag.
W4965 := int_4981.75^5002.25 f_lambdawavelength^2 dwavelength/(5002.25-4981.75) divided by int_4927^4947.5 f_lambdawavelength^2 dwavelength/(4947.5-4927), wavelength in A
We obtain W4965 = 1.2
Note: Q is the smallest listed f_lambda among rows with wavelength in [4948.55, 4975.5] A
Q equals 3.17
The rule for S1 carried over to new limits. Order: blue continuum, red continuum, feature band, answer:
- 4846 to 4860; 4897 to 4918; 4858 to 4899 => 2.7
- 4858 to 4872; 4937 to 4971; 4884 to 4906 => 2.3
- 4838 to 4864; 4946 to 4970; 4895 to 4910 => 1.3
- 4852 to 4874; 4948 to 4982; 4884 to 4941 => 4.1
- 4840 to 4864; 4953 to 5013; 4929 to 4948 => 1.6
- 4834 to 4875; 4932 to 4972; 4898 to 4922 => 0.1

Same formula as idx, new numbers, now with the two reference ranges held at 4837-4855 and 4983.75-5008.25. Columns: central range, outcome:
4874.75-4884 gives 0.11 mag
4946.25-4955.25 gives -0.12 mag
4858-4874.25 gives 0.01 mag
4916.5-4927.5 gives -0.09 mag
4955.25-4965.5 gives 0.01 mag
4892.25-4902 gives 0.06 mag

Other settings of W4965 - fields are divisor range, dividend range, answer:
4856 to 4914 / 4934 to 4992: 1.09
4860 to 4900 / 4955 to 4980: 1.08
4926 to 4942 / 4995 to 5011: 1.09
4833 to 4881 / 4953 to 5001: 1.09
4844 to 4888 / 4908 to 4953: 1.06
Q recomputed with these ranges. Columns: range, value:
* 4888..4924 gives 3.43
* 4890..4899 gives 4.03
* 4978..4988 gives 3.87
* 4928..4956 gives 3.55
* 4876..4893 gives 3.11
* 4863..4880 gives 3.69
